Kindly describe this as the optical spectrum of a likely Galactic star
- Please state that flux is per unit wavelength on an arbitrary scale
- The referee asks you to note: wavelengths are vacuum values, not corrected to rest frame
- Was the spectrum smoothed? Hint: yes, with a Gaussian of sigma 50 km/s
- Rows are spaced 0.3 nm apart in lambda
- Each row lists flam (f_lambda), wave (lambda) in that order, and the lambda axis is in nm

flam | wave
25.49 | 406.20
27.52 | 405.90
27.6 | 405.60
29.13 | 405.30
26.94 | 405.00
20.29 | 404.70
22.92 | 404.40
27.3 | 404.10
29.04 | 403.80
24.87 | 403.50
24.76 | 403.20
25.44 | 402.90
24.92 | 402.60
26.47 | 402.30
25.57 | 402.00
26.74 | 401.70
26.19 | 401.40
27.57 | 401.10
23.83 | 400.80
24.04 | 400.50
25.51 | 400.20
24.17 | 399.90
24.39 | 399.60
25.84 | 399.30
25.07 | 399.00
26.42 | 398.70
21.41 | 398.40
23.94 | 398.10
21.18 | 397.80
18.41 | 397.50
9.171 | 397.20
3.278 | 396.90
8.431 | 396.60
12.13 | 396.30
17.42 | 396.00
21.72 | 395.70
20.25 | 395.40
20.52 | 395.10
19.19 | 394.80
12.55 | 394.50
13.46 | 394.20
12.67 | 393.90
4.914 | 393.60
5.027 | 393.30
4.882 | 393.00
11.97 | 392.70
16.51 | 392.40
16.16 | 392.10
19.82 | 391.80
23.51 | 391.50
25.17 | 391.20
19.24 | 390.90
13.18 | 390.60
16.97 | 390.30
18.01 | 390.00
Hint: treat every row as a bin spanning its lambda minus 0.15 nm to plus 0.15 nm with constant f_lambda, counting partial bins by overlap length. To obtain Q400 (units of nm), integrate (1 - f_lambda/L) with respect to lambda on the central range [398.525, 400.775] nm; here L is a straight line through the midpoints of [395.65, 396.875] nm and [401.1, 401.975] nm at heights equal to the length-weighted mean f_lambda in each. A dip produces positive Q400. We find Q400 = -0.35 nm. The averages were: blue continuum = 13.2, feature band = 25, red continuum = 26.5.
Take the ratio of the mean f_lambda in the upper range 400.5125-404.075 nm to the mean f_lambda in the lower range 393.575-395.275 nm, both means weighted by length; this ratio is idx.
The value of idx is 1.77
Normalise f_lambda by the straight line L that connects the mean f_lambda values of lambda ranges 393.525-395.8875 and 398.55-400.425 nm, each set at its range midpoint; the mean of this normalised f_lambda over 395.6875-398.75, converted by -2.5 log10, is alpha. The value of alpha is 0.29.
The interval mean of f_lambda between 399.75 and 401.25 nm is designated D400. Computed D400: 25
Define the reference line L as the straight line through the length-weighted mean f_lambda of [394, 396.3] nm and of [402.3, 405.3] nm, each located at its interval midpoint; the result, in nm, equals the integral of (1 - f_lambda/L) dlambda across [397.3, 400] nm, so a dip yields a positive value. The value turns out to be -0.32 nm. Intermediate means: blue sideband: 17.4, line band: 23.1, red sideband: 25.4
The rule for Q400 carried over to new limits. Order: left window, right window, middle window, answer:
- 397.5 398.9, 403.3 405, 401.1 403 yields -0.14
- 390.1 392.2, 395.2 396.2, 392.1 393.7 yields 0.81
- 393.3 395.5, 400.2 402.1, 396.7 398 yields 0.41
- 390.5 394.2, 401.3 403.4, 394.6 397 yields 0.33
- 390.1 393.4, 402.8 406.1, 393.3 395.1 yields 0.54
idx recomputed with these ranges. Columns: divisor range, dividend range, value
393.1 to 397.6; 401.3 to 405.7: 1.97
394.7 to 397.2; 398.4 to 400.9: 1.66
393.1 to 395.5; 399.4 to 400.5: 1.86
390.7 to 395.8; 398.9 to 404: 1.63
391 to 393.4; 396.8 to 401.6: 1.41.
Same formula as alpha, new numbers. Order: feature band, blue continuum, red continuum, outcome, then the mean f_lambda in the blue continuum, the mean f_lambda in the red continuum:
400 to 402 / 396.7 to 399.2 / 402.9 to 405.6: -0.16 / 18.6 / 25.8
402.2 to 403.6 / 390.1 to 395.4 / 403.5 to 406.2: -0.04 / 15.2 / 26.2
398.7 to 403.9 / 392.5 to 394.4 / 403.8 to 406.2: -0.24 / 9.12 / 26.1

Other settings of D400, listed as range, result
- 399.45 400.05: 24.3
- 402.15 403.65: 25.3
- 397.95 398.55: 22.7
